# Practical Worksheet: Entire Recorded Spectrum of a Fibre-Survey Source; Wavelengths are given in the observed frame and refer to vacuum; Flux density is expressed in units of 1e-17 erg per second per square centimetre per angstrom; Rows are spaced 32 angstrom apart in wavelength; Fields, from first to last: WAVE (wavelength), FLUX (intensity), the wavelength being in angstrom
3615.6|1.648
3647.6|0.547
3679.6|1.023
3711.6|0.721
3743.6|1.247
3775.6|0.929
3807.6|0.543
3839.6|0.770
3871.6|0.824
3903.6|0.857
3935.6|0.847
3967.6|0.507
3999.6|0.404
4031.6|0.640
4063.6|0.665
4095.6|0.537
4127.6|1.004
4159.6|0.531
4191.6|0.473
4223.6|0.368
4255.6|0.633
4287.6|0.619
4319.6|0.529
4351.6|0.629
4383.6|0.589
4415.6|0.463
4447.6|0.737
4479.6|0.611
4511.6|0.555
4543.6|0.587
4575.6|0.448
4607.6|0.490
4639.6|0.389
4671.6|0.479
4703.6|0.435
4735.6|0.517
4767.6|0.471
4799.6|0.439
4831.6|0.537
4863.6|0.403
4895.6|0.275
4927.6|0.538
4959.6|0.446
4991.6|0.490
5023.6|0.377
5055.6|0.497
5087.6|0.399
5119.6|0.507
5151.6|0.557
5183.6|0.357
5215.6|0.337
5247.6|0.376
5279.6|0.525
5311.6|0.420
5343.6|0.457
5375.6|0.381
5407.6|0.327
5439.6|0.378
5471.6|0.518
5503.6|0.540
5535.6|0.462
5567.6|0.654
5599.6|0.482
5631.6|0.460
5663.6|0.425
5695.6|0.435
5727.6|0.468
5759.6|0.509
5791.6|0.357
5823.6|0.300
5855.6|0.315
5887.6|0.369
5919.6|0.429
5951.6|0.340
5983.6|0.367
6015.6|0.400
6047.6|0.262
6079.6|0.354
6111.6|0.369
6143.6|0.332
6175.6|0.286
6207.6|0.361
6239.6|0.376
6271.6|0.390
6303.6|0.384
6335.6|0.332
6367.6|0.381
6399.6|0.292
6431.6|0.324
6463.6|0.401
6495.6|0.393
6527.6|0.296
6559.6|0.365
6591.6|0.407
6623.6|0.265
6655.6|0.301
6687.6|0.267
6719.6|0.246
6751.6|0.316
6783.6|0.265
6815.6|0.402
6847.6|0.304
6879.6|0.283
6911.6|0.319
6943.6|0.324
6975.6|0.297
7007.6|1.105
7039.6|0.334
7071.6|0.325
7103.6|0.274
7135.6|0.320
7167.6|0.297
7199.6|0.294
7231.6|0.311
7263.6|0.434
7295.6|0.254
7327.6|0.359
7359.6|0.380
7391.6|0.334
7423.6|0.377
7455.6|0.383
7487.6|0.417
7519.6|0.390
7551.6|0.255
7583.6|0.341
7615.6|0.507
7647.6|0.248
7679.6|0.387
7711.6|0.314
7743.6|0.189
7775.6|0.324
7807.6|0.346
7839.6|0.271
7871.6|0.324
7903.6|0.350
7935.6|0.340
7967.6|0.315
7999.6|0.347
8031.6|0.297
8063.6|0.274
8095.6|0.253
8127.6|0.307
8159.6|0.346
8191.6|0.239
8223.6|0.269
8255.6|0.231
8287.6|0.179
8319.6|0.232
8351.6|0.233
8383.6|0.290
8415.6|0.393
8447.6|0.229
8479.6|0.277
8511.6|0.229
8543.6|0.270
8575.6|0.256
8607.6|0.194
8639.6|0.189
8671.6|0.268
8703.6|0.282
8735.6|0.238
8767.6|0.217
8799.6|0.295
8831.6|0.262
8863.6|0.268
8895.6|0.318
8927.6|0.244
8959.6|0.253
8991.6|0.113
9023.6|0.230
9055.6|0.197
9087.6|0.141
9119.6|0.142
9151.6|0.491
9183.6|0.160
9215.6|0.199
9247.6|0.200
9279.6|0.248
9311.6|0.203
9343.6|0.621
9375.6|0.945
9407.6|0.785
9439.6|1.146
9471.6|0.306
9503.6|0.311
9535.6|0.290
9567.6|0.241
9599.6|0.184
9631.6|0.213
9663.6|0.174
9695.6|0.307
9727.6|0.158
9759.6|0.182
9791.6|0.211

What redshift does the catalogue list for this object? 0.88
